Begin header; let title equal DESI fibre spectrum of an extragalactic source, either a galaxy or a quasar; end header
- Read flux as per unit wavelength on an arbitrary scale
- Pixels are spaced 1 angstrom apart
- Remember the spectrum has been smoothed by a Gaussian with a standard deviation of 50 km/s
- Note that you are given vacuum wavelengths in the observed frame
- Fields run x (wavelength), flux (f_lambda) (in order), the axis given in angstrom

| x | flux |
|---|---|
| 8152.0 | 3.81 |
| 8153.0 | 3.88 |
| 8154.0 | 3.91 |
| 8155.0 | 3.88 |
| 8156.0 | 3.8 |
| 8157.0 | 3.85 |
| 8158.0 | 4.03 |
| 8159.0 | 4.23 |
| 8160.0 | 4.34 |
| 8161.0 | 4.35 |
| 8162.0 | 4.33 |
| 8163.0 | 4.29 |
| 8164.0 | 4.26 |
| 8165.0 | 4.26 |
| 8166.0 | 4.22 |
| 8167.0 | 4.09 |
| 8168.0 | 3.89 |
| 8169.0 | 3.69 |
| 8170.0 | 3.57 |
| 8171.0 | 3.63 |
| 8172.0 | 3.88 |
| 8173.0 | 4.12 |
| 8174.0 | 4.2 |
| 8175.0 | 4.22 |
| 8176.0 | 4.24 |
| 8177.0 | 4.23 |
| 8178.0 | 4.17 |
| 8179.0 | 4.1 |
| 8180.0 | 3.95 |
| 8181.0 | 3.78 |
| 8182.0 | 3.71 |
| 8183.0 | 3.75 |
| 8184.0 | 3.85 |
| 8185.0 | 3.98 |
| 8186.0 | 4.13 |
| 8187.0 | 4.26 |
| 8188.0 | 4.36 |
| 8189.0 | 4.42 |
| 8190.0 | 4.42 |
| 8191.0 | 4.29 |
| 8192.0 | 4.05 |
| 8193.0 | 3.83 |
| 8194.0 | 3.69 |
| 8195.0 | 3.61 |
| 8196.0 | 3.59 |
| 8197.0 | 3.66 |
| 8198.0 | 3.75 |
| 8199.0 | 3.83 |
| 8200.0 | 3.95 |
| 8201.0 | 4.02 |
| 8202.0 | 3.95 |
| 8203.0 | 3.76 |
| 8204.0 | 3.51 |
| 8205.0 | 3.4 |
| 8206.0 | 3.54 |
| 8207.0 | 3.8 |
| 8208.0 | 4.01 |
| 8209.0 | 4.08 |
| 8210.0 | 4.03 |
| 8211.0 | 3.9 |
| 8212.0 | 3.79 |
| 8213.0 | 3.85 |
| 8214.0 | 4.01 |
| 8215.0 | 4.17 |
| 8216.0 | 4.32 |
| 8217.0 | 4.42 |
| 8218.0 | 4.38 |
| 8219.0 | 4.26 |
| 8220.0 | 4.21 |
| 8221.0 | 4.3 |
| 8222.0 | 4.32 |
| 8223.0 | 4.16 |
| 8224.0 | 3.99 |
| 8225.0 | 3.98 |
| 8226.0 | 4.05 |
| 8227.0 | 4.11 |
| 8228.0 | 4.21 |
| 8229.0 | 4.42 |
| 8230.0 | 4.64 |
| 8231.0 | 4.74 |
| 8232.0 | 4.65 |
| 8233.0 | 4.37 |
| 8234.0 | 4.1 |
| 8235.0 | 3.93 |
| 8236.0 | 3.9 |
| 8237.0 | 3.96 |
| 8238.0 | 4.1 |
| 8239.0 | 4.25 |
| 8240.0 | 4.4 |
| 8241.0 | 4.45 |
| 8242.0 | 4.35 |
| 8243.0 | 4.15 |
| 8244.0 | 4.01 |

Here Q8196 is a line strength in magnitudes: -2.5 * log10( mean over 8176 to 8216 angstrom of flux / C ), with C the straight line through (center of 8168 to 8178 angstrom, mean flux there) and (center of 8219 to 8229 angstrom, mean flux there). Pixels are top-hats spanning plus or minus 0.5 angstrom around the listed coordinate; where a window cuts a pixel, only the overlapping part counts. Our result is 0.03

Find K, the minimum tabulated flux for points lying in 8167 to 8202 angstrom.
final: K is 3.57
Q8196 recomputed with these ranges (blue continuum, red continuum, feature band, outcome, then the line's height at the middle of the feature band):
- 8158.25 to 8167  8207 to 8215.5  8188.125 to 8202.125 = 0.03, 4.07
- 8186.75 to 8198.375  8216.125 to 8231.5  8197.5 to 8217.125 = 0.06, 4.13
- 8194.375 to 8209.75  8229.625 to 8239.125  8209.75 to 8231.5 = -0.04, 4.05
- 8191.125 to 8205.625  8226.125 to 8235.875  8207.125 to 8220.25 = -0.02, 4.03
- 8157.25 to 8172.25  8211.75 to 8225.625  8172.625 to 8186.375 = 0.02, 4.09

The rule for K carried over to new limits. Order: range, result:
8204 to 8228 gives 3.4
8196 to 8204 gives 3.51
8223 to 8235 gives 3.93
